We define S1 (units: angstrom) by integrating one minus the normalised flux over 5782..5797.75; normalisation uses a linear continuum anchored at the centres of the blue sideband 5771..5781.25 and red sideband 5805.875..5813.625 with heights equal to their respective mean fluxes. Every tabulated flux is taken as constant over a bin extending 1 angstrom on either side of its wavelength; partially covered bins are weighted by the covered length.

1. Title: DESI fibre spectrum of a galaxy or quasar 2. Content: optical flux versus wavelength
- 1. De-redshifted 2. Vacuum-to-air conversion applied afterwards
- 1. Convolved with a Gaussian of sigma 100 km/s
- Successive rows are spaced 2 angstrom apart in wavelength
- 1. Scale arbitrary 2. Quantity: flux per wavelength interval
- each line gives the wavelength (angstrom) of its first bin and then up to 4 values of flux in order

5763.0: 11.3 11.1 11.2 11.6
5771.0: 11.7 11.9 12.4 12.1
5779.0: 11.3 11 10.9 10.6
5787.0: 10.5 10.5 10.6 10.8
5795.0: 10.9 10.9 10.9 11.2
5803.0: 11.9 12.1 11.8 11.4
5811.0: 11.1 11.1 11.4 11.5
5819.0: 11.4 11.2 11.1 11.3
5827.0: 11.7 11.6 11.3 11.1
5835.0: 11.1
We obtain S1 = 1.2 angstrom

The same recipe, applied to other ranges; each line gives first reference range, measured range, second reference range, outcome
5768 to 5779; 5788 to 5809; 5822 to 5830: 0.9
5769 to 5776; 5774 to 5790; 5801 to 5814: 0.9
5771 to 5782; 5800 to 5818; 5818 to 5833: 0.0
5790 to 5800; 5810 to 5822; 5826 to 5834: -0.1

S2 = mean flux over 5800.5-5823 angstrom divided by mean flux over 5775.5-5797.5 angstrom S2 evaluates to 1.05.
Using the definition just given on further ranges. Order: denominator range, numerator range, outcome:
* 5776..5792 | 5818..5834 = 1.04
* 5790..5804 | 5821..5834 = 1.03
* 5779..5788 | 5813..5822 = 1.05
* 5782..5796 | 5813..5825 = 1.06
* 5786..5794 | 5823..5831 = 1.08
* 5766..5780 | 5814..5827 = 0.97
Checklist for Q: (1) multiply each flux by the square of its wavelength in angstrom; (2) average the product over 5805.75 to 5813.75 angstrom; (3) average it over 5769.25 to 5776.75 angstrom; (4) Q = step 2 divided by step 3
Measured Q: 1.0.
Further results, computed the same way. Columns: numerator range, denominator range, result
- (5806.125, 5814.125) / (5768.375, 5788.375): 1.01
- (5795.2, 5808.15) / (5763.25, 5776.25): 0.99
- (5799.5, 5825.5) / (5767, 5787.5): 1.01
